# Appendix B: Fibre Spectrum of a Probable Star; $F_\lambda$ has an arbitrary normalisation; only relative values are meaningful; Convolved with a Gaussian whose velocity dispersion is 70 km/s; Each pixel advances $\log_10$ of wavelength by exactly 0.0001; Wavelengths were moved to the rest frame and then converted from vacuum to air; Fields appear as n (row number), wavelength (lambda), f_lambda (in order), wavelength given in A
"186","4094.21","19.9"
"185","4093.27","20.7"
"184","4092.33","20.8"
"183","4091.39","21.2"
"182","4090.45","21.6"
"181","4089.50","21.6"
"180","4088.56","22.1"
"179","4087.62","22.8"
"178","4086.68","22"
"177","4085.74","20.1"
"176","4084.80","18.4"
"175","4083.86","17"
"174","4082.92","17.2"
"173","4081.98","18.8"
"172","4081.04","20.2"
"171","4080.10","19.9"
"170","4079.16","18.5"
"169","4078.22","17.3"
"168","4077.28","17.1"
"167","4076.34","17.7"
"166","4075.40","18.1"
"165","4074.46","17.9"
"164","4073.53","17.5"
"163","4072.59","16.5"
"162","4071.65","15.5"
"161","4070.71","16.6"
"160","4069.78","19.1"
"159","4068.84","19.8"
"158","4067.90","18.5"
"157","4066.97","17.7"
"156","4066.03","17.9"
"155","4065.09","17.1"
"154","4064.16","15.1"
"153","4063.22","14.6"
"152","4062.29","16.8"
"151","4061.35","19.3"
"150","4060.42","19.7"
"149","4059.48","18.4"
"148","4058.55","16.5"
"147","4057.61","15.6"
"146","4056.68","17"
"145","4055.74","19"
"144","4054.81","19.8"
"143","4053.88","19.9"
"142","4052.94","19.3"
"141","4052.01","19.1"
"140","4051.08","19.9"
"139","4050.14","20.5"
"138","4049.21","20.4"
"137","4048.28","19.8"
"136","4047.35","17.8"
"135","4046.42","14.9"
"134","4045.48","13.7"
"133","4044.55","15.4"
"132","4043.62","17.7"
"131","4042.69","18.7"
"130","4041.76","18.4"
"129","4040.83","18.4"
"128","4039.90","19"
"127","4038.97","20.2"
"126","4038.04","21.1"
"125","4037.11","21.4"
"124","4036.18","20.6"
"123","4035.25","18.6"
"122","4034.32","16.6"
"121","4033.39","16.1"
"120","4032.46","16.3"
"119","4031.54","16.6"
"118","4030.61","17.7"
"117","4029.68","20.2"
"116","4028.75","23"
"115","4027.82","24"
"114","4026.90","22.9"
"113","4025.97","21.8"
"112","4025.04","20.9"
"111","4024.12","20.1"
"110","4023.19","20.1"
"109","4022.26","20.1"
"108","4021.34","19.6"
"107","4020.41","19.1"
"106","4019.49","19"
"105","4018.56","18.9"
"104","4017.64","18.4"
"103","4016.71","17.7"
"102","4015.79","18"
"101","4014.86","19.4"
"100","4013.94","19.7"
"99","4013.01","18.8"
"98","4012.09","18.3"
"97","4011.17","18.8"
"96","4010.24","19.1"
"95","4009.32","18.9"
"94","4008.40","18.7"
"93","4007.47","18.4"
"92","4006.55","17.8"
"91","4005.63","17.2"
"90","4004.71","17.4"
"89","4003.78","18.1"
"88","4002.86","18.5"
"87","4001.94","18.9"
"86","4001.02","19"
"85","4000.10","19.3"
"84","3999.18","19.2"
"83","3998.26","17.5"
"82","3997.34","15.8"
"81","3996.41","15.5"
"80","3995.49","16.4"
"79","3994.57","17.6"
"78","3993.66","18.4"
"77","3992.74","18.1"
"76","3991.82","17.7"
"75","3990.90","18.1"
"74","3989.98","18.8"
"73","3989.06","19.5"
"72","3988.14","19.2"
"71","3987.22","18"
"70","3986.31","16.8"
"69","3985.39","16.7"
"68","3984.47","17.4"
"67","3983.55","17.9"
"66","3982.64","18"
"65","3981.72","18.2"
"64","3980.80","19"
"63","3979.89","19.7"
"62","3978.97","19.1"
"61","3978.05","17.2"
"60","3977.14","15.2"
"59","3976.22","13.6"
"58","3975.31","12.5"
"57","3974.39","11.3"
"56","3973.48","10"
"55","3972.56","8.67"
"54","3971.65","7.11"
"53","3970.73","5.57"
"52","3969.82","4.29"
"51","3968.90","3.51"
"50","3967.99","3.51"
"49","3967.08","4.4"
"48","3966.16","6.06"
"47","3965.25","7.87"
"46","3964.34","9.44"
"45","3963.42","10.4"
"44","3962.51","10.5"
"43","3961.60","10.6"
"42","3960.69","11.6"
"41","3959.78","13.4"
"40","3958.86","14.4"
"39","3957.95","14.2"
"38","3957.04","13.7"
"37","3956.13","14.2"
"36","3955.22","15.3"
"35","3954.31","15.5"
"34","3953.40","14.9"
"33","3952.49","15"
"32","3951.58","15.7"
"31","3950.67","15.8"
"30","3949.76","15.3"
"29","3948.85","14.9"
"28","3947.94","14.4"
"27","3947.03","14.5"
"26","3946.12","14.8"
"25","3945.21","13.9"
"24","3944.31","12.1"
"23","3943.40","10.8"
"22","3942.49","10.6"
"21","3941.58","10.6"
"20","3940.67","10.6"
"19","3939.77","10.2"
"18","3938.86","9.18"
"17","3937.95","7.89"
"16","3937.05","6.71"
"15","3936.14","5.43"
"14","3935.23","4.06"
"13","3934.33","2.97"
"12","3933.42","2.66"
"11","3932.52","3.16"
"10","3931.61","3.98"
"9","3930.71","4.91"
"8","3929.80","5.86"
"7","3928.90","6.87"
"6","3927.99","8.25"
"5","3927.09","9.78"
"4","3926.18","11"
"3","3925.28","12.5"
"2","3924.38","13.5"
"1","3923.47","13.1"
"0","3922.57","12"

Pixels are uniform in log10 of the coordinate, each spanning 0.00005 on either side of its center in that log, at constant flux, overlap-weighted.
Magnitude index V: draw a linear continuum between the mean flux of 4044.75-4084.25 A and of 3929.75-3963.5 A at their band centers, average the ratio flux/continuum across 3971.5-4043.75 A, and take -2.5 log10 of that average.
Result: -0.24 mag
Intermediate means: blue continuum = 11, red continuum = 17.9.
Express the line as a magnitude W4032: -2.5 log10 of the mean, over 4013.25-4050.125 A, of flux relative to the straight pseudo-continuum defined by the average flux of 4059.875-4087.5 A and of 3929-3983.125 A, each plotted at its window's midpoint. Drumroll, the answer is -0.22 mag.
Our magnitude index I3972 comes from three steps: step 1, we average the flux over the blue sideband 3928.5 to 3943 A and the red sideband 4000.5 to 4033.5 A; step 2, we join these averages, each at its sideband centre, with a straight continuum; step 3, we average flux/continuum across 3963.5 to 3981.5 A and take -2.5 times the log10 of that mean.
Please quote 0.19 mag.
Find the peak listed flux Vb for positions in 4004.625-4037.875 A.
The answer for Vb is 24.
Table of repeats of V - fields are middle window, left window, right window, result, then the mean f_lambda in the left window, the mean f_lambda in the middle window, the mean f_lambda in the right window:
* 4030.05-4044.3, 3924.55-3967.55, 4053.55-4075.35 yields -0.16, 10.5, 18.5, 17.6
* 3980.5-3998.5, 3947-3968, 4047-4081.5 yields -0.24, 12.5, 17.7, 18.1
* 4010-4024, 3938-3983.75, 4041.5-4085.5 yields -0.23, 12.3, 19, 17.9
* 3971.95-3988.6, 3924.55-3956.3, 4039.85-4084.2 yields -0.23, 10.4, 15.9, 17.9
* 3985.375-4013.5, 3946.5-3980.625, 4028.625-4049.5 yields -0.21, 12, 18.1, 18.3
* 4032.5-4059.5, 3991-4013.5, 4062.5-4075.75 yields -0.05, 18.1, 18.4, 17.3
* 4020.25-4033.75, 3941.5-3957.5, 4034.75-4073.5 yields -0.17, 14.1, 19.9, 18.2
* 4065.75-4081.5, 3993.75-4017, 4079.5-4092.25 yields 0.11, 18.2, 18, 20.2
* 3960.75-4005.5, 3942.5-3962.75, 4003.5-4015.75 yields 0.14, 13.9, 14.5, 18.5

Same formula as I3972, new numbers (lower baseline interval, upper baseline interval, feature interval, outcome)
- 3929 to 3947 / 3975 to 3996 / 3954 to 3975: 0.30 mag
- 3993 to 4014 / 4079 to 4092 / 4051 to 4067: 0.09 mag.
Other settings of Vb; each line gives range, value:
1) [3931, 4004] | 19.7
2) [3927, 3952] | 15.8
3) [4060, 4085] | 20.2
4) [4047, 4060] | 20.5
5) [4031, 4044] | 21.4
